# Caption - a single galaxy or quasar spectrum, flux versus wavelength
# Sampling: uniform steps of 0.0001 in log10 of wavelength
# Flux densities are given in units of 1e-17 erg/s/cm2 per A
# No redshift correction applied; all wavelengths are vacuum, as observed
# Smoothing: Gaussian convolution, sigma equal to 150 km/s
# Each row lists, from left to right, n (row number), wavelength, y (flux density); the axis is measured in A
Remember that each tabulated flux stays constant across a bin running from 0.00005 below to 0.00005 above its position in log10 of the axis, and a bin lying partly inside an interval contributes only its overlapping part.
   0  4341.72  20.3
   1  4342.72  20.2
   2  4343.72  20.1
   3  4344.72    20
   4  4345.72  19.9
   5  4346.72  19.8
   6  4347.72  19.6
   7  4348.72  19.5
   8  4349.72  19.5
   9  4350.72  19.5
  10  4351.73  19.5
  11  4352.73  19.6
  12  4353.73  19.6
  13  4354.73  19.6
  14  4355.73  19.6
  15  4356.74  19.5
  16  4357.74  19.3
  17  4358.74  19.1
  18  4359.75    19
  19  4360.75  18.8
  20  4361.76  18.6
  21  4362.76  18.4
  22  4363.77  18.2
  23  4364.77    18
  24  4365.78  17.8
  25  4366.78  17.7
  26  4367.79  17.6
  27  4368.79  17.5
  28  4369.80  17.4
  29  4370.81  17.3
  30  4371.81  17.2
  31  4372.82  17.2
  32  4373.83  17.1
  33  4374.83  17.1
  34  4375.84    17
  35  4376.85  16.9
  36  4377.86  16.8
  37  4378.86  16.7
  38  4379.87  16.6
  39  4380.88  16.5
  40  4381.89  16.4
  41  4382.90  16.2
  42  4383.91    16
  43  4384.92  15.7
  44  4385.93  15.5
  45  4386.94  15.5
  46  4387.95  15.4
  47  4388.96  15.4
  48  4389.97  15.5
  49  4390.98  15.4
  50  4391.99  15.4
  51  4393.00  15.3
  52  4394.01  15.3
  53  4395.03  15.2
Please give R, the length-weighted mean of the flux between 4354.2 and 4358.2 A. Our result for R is 19.5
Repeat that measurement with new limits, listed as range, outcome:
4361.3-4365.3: 18.3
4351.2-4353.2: 19.5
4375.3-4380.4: 16.8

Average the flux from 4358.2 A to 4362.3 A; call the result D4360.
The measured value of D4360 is 18.9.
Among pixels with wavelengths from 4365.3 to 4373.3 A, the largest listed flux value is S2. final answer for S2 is 17.8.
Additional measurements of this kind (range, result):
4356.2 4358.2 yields 19.5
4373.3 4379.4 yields 17.1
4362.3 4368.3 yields 18.4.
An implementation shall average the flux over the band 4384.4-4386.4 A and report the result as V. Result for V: 15.6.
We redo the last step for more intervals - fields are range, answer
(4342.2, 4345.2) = 20.1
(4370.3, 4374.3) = 17.2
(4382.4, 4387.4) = 15.8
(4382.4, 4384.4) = 16.1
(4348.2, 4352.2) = 19.5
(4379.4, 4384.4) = 16.3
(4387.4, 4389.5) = 15.4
